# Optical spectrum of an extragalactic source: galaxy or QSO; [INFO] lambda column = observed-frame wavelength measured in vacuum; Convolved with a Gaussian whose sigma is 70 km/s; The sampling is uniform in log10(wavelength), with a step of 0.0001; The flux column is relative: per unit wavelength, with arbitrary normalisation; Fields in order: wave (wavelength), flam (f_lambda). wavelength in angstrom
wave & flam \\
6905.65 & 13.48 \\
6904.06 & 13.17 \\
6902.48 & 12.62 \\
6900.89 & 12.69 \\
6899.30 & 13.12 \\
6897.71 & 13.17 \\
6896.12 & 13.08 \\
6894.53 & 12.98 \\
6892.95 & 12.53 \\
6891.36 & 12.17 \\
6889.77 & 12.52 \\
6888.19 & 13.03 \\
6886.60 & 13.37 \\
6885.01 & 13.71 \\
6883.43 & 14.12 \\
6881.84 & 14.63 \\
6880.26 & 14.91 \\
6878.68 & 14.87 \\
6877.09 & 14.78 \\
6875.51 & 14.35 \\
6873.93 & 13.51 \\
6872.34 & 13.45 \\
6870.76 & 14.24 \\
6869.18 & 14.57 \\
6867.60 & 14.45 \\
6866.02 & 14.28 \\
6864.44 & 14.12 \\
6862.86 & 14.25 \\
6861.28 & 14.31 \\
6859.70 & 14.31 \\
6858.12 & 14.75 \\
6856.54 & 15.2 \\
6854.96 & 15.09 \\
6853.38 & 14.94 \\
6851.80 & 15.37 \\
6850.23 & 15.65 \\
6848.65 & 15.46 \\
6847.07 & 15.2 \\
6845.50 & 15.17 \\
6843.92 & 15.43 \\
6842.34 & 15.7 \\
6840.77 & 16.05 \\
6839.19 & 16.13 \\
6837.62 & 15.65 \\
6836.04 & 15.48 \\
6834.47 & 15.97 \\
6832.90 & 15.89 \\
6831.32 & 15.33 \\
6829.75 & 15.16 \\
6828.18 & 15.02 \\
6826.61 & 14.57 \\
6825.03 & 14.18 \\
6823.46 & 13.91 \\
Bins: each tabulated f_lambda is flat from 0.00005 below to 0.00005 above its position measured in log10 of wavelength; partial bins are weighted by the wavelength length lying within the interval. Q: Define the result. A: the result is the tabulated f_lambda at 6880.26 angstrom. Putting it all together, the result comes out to 14.91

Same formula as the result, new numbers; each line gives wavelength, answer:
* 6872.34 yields 13.45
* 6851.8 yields 15.37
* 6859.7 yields 14.31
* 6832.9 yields 15.89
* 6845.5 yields 15.17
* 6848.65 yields 15.46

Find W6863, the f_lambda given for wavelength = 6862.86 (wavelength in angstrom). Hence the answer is 14.25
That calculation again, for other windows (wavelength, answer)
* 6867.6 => 14.45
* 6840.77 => 16.05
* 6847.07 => 15.2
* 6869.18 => 14.57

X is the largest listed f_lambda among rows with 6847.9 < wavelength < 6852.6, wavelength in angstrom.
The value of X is 15.65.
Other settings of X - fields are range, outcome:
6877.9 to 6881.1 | 14.91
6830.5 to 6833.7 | 15.89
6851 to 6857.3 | 15.37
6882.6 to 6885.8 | 14.12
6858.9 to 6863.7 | 14.31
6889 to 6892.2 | 12.52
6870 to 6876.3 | 14.35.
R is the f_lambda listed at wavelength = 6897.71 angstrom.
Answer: 13.17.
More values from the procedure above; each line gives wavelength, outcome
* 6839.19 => 16.13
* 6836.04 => 15.48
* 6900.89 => 12.69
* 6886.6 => 13.37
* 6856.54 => 15.2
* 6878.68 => 14.87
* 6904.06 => 13.17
